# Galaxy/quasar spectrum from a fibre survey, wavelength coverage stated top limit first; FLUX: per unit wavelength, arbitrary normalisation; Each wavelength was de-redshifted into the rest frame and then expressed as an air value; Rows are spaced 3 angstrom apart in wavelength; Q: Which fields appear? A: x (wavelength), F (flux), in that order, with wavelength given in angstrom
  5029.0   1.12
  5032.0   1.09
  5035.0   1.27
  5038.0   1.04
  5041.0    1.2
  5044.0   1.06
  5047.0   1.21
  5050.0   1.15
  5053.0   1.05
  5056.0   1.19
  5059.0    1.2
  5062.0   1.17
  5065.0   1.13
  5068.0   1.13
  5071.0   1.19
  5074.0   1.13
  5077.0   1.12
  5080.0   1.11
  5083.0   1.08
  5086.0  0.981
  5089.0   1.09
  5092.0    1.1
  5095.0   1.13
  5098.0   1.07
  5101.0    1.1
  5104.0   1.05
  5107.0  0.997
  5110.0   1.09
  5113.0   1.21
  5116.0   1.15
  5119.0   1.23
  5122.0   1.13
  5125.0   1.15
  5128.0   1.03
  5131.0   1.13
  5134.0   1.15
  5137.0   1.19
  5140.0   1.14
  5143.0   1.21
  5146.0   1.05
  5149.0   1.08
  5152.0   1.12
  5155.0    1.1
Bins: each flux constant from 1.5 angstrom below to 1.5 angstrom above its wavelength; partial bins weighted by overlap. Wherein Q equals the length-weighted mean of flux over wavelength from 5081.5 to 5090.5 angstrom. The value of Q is 1.05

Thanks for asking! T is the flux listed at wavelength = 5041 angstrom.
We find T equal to 1.2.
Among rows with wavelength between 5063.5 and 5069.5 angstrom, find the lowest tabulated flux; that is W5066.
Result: 1.13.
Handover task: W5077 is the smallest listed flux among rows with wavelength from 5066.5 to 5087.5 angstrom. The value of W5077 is 0.981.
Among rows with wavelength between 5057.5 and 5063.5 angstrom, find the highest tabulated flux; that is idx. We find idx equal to 1.2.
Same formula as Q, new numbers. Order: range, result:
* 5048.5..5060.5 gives 1.15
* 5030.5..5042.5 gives 1.15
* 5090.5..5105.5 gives 1.09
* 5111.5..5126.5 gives 1.17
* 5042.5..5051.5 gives 1.14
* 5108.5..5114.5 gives 1.15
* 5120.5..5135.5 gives 1.12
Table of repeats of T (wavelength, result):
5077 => 1.12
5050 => 1.15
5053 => 1.05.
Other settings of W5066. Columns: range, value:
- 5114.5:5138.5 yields 1.03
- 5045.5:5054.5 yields 1.05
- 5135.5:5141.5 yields 1.14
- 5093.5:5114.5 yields 0.997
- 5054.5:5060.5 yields 1.19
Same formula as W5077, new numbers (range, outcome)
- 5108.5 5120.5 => 1.09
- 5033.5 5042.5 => 1.04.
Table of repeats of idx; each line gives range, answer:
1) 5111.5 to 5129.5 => 1.23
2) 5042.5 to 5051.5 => 1.21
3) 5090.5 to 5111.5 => 1.13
